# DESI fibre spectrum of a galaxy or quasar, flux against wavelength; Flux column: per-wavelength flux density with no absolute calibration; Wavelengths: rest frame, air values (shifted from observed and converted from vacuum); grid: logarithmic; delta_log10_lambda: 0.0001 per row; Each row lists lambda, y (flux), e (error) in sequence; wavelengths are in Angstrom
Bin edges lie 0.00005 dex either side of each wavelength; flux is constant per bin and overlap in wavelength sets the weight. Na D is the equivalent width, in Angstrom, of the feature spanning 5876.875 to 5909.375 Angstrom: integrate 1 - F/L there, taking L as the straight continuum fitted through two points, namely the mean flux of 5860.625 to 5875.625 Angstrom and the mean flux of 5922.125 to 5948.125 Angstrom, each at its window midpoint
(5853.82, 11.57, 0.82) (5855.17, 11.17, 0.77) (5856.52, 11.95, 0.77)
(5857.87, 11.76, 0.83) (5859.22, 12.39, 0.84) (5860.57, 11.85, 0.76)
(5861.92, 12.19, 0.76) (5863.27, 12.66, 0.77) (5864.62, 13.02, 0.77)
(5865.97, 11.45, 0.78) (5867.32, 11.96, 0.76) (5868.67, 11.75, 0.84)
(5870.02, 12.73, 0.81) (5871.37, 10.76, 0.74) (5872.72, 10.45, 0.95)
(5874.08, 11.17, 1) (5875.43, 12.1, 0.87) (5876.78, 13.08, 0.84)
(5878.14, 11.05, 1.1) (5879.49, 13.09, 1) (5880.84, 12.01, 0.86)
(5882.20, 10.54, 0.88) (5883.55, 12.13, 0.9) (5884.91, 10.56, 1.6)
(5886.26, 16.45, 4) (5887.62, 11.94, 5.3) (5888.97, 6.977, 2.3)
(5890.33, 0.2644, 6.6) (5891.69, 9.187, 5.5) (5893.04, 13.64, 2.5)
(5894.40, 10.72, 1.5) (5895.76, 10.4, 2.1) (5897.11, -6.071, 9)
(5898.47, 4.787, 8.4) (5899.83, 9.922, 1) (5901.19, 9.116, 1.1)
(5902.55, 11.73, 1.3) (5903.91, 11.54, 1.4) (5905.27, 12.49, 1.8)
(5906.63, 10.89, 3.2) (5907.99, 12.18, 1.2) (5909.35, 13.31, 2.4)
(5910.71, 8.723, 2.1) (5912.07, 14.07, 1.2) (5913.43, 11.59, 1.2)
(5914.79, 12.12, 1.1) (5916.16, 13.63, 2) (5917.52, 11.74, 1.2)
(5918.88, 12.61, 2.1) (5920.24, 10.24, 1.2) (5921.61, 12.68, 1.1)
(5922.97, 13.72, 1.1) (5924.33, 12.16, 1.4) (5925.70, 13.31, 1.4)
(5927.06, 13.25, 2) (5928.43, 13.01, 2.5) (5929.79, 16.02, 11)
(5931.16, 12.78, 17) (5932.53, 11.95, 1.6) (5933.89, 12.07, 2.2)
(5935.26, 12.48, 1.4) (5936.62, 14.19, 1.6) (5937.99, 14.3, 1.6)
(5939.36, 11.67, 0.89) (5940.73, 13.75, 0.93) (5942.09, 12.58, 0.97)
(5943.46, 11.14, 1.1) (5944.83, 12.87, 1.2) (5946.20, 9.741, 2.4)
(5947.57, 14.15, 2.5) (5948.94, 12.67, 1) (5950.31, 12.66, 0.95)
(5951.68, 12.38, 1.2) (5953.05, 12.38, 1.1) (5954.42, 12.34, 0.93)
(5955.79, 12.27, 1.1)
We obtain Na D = 6.1 Angstrom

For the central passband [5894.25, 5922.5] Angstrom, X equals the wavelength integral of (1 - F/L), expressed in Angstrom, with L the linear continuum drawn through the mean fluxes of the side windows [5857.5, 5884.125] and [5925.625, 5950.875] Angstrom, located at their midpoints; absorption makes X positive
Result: 4.6 Angstrom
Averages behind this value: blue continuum 11.9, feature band 10.4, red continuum 12.9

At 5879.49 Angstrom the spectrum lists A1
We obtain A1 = 13.09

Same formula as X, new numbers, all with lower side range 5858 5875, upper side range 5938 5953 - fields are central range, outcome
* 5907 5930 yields -0.5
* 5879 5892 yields 1.8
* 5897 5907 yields 2.8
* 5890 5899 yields 4.2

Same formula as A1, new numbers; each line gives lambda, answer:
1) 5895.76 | 10.4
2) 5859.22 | 12.39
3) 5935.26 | 12.48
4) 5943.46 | 11.14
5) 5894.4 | 10.72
